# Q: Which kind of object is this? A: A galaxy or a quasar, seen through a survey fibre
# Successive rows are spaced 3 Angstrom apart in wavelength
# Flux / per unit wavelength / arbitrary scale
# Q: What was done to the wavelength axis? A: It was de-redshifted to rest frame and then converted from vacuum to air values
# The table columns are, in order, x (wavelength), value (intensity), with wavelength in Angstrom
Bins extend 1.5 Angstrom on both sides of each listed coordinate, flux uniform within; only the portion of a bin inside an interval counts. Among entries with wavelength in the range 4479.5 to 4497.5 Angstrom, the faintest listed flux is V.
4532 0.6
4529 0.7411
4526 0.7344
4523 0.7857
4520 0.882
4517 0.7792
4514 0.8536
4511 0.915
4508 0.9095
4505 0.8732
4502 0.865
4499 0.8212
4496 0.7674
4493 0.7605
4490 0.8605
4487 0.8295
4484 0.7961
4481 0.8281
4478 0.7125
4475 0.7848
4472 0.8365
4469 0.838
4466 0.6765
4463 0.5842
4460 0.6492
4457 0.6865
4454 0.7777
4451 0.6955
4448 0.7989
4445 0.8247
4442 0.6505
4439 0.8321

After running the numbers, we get 0.7605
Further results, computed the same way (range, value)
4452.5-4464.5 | 0.5842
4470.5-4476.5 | 0.7848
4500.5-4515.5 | 0.8536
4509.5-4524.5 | 0.7792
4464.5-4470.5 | 0.6765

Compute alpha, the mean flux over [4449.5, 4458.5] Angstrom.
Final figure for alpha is 0.72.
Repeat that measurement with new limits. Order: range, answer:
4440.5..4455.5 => 0.749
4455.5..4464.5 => 0.64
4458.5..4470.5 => 0.687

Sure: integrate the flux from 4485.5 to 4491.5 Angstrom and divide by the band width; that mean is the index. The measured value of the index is 0.845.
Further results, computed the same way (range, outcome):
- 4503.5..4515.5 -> 0.888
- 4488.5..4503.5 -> 0.815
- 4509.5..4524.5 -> 0.843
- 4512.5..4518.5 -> 0.816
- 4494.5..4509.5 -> 0.847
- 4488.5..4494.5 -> 0.81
